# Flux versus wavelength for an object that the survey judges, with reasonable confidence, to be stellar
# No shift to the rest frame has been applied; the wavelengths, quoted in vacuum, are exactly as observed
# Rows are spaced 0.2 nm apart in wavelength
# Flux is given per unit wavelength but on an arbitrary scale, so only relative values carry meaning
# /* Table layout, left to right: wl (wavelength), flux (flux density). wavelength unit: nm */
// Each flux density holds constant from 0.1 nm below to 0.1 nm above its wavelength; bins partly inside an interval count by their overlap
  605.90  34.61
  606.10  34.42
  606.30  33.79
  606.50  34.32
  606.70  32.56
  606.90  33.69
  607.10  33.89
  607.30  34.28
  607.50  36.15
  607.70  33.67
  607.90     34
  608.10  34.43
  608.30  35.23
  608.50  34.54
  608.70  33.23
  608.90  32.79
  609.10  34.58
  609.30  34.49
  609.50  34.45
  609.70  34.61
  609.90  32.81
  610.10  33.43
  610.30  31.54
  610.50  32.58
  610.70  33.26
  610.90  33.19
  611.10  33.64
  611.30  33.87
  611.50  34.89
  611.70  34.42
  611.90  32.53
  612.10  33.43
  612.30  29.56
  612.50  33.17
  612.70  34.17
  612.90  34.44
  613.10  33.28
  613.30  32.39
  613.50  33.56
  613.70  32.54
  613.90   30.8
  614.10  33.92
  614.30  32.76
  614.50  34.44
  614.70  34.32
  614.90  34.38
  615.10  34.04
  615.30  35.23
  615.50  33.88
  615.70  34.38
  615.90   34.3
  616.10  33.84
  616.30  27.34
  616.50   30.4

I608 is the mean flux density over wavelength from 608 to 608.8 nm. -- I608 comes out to 34.4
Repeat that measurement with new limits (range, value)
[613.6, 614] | 31.7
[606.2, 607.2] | 33.7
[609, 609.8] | 34.5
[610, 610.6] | 32.5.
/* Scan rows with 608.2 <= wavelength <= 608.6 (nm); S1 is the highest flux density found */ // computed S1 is 35.23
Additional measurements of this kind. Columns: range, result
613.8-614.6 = 34.44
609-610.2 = 34.61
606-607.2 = 34.42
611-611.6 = 34.89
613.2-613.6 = 33.56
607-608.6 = 36.15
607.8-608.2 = 34.43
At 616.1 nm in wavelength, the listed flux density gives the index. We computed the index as 33.84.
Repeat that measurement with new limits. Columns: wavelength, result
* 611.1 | 33.64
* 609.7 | 34.61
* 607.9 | 34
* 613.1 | 33.28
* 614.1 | 33.92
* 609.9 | 32.81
